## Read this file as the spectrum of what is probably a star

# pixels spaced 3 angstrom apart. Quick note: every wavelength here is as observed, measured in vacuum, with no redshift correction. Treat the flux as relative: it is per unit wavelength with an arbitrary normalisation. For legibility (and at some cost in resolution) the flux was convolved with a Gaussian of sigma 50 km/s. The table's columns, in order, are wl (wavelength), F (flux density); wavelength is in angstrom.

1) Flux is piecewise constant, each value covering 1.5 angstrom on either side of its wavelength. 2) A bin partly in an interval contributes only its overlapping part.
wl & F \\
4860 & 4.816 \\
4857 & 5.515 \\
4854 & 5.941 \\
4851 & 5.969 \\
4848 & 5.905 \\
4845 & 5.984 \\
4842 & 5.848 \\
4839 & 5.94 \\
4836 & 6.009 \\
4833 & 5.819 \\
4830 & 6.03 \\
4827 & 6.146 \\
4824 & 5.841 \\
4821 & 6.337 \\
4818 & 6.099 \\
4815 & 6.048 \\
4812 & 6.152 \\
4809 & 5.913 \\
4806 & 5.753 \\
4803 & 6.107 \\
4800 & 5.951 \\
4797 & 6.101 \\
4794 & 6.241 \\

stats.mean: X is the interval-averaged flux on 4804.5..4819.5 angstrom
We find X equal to 5.99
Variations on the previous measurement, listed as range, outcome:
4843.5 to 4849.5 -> 5.94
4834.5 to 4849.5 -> 5.94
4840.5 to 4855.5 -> 5.93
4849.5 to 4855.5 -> 5.96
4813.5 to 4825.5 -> 6.08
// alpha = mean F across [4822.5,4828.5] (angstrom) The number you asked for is 5.99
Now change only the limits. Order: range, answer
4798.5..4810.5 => 5.93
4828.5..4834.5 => 5.92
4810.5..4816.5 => 6.1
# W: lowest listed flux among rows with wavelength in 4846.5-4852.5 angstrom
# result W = 5.905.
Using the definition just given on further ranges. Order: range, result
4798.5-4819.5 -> 5.753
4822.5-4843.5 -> 5.819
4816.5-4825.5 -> 5.841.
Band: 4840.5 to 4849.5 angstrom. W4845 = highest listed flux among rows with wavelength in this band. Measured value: 5.984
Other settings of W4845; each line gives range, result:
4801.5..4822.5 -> 6.337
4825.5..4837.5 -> 6.146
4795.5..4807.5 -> 6.107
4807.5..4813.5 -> 6.152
